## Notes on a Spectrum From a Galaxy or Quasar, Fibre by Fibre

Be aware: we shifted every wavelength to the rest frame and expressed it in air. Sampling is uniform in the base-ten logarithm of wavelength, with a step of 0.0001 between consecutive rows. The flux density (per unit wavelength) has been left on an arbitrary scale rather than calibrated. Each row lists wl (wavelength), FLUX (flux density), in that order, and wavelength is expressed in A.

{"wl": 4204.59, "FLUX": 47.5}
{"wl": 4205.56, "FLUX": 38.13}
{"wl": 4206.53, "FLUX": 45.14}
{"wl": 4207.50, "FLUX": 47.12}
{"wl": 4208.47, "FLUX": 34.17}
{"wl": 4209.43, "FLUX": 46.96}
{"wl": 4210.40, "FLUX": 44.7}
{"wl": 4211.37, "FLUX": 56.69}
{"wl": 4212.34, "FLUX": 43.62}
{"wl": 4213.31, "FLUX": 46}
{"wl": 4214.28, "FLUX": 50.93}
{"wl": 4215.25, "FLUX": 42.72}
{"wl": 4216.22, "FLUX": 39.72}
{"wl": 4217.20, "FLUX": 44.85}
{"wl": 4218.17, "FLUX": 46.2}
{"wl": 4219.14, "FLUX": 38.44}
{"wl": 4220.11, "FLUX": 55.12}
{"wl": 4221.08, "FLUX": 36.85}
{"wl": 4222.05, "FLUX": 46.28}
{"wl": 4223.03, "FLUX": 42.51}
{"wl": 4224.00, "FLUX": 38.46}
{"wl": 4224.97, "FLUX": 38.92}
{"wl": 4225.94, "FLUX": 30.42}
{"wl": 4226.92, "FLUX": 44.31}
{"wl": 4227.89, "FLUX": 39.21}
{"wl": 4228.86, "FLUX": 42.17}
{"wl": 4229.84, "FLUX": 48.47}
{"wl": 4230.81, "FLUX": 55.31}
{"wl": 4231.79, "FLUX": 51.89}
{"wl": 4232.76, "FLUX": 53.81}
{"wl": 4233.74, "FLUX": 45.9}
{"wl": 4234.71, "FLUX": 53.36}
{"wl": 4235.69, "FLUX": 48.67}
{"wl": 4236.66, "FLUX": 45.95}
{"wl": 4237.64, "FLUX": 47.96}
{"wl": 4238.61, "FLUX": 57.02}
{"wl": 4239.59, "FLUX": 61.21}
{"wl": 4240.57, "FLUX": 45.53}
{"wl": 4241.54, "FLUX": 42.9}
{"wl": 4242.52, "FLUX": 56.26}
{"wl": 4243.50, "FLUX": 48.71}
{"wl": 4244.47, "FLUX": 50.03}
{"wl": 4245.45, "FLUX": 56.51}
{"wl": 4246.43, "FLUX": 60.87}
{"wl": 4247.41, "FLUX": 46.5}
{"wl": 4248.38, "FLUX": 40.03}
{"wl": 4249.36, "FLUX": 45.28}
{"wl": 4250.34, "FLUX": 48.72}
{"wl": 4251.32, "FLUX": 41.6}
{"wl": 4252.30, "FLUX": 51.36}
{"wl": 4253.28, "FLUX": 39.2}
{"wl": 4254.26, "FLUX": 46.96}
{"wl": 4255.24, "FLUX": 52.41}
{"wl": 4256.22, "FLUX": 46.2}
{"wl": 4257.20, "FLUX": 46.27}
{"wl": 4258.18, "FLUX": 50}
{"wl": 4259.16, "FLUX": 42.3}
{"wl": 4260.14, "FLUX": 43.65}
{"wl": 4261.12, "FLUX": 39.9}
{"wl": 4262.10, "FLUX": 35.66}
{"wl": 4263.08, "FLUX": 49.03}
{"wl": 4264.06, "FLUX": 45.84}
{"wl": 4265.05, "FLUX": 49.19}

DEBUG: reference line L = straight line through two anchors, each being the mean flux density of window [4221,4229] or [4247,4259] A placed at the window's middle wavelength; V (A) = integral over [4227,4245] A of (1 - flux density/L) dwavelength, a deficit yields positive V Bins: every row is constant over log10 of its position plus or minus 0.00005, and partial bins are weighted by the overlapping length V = -3.1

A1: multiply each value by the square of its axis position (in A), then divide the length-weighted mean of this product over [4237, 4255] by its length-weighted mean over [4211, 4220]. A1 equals 1.09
